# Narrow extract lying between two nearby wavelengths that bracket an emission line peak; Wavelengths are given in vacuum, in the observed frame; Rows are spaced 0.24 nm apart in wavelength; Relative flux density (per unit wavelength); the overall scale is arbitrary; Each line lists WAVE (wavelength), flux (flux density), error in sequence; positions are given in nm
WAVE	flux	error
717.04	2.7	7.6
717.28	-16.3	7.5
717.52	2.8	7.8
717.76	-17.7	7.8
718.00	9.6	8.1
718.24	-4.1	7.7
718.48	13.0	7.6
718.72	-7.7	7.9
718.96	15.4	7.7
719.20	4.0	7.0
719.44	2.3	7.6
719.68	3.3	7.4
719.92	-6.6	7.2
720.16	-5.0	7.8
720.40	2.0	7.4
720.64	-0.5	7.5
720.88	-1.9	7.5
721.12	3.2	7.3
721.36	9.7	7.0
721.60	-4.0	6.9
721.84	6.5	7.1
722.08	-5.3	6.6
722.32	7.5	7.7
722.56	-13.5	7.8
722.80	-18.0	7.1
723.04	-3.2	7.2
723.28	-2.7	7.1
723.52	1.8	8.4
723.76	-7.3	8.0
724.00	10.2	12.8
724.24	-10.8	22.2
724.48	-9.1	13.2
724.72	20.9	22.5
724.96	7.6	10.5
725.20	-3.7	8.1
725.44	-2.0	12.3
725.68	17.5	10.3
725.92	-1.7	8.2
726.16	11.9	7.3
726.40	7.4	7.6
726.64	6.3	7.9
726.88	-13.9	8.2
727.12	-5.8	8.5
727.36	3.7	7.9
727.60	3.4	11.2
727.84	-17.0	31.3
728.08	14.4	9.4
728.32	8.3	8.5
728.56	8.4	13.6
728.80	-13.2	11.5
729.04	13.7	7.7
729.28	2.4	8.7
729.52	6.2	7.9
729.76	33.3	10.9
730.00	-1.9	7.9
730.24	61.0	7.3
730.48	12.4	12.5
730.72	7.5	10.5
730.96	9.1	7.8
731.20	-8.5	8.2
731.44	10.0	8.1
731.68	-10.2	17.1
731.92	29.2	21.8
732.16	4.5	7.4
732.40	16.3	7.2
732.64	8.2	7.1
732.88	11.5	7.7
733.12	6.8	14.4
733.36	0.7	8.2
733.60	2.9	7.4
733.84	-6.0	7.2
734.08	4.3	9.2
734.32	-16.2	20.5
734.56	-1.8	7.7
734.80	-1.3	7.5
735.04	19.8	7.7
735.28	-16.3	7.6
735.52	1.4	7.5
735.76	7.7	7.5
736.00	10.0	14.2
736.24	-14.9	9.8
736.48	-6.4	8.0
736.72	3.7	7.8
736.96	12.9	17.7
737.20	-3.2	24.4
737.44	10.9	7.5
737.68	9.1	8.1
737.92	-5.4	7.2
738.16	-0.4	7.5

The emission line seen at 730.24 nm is [O II]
